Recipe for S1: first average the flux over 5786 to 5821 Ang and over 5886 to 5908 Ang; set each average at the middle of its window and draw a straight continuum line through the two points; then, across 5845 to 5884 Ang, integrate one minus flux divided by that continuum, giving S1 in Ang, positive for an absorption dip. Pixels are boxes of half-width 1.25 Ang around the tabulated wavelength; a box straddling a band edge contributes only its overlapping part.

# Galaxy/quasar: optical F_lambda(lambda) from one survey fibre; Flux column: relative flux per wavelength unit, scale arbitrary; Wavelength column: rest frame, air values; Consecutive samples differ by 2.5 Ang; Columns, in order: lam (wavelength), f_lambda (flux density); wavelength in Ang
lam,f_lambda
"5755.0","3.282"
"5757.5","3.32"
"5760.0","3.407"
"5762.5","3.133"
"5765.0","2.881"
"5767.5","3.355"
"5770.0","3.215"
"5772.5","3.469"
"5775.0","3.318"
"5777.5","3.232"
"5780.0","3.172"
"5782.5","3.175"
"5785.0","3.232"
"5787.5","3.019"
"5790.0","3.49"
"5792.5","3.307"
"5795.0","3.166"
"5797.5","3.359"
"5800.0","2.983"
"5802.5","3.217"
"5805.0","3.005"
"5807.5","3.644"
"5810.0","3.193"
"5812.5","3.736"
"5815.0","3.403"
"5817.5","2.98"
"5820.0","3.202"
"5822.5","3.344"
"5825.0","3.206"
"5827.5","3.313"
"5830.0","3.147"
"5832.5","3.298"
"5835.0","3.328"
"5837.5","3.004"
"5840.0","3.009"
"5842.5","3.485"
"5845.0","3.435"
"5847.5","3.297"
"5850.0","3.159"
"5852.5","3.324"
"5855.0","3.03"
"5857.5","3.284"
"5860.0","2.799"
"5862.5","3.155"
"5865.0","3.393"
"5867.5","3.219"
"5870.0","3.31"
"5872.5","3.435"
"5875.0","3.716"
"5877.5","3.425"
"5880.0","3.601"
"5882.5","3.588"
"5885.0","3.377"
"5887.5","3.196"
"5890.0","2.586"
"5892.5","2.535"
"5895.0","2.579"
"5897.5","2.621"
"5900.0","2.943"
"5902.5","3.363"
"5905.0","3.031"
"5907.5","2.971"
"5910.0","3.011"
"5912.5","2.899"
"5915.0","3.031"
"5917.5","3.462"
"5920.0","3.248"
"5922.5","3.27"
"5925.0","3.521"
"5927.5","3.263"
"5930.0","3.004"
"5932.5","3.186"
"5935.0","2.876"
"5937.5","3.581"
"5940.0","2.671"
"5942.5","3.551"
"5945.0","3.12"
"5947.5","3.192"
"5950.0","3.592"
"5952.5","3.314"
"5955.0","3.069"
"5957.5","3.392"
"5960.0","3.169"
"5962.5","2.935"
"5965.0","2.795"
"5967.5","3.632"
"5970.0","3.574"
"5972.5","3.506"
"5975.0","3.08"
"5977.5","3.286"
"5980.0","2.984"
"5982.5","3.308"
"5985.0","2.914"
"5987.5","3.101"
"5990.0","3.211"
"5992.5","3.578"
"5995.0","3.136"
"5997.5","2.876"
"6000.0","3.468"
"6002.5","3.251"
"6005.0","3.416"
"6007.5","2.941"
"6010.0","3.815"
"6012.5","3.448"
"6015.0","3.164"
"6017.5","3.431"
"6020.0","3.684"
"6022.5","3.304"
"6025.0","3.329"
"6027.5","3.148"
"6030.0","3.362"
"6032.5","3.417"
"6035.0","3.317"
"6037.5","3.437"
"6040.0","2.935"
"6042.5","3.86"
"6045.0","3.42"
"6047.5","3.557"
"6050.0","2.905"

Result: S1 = -4.1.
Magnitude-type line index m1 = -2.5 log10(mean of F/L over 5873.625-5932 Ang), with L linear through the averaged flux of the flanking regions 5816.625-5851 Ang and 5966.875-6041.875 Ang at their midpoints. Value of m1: 0.04 mag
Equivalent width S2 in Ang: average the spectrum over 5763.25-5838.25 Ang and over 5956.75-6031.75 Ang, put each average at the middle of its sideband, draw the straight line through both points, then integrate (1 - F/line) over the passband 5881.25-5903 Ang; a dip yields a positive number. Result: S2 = 1.98 Ang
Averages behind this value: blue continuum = 3.25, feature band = 2.96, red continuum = 3.27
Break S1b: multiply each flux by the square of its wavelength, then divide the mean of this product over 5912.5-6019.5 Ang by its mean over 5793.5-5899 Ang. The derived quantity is 1.1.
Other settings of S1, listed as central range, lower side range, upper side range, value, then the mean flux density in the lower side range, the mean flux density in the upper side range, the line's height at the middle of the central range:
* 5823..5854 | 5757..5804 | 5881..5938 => -0.8 Ang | 3.23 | 3.09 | 3.17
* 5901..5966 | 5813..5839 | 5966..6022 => 2.1 Ang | 3.24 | 3.31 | 3.28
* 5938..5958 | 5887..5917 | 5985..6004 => -1.2 Ang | 2.9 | 3.21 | 3.06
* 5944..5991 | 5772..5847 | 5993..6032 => 1.3 Ang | 3.26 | 3.33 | 3.31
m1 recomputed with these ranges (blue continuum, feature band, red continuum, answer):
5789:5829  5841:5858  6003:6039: 0.00 mag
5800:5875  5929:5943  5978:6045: 0.05 mag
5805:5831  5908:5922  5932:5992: 0.04 mag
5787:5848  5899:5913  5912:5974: 0.07 mag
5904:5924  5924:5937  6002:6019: -0.01 mag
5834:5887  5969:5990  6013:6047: 0.05 mag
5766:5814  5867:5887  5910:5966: -0.08 mag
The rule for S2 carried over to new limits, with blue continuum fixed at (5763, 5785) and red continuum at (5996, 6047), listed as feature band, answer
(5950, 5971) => 0.4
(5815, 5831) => 0.2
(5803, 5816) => -0.6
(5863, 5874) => -0.2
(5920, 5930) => 0.0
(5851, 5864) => 0.6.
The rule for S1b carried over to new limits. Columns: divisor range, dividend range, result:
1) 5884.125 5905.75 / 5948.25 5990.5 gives 1.14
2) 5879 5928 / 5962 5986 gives 1.06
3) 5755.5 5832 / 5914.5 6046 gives 1.07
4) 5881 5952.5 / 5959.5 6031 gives 1.08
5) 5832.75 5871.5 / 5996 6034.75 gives 1.09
